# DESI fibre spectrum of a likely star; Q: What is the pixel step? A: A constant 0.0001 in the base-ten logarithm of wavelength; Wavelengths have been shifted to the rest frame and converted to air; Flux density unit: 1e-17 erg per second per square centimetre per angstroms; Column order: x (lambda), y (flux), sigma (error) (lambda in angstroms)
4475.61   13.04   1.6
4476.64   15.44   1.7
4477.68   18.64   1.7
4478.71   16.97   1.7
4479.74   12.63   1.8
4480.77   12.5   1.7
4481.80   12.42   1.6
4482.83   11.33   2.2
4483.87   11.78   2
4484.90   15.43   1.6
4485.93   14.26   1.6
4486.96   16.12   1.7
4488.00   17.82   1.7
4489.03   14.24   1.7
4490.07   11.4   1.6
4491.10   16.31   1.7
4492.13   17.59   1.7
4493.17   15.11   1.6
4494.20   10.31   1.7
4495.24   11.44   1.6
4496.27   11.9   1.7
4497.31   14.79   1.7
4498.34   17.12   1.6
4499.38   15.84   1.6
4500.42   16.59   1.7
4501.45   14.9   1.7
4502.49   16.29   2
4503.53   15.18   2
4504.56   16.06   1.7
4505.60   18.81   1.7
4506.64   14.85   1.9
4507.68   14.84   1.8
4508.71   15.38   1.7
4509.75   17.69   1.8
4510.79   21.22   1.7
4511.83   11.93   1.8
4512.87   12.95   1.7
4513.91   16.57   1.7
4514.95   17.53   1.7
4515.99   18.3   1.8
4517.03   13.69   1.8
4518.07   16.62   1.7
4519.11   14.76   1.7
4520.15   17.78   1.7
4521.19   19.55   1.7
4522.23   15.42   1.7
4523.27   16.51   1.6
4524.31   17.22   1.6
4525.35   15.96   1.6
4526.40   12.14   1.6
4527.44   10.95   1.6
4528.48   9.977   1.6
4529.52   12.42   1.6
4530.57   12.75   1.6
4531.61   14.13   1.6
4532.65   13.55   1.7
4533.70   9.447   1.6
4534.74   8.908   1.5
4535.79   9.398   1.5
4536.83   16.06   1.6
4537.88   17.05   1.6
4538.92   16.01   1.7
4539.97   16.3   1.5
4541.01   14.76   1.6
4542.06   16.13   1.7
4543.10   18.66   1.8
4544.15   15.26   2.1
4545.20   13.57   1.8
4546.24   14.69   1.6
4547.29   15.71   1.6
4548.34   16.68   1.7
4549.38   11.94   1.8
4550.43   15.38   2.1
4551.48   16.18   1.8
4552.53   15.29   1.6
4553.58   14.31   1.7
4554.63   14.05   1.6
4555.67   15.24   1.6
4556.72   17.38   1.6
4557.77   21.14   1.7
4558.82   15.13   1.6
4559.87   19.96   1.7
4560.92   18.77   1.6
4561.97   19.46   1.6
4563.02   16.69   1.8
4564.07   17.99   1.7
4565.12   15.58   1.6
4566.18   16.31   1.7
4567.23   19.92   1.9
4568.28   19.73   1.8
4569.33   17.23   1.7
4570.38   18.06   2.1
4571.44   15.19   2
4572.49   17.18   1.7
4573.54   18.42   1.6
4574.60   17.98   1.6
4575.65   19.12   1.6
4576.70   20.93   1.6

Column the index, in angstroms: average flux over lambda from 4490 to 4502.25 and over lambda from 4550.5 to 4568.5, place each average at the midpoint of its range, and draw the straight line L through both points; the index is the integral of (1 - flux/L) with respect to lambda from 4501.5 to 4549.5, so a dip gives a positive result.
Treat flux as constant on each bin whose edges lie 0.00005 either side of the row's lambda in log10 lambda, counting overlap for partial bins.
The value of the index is 2.1 angstroms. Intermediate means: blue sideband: 14.6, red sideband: 17.2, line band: 15.1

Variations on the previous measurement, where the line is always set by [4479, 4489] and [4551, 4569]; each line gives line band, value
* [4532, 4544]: 1.52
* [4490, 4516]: -1.20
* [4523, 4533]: 1.48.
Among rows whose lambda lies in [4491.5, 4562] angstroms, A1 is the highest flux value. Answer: 21.22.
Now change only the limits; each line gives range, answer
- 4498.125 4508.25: 18.81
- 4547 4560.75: 21.14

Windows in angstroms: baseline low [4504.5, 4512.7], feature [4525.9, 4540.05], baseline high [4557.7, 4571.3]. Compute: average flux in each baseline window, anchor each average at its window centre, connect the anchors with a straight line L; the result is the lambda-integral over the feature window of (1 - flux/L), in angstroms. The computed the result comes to 3.58 angstroms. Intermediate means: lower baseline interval 16.2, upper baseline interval 18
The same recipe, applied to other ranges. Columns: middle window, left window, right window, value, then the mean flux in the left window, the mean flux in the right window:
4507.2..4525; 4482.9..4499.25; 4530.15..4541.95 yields -3.1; 14.3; 13.6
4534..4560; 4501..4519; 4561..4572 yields 2.8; 16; 17.7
